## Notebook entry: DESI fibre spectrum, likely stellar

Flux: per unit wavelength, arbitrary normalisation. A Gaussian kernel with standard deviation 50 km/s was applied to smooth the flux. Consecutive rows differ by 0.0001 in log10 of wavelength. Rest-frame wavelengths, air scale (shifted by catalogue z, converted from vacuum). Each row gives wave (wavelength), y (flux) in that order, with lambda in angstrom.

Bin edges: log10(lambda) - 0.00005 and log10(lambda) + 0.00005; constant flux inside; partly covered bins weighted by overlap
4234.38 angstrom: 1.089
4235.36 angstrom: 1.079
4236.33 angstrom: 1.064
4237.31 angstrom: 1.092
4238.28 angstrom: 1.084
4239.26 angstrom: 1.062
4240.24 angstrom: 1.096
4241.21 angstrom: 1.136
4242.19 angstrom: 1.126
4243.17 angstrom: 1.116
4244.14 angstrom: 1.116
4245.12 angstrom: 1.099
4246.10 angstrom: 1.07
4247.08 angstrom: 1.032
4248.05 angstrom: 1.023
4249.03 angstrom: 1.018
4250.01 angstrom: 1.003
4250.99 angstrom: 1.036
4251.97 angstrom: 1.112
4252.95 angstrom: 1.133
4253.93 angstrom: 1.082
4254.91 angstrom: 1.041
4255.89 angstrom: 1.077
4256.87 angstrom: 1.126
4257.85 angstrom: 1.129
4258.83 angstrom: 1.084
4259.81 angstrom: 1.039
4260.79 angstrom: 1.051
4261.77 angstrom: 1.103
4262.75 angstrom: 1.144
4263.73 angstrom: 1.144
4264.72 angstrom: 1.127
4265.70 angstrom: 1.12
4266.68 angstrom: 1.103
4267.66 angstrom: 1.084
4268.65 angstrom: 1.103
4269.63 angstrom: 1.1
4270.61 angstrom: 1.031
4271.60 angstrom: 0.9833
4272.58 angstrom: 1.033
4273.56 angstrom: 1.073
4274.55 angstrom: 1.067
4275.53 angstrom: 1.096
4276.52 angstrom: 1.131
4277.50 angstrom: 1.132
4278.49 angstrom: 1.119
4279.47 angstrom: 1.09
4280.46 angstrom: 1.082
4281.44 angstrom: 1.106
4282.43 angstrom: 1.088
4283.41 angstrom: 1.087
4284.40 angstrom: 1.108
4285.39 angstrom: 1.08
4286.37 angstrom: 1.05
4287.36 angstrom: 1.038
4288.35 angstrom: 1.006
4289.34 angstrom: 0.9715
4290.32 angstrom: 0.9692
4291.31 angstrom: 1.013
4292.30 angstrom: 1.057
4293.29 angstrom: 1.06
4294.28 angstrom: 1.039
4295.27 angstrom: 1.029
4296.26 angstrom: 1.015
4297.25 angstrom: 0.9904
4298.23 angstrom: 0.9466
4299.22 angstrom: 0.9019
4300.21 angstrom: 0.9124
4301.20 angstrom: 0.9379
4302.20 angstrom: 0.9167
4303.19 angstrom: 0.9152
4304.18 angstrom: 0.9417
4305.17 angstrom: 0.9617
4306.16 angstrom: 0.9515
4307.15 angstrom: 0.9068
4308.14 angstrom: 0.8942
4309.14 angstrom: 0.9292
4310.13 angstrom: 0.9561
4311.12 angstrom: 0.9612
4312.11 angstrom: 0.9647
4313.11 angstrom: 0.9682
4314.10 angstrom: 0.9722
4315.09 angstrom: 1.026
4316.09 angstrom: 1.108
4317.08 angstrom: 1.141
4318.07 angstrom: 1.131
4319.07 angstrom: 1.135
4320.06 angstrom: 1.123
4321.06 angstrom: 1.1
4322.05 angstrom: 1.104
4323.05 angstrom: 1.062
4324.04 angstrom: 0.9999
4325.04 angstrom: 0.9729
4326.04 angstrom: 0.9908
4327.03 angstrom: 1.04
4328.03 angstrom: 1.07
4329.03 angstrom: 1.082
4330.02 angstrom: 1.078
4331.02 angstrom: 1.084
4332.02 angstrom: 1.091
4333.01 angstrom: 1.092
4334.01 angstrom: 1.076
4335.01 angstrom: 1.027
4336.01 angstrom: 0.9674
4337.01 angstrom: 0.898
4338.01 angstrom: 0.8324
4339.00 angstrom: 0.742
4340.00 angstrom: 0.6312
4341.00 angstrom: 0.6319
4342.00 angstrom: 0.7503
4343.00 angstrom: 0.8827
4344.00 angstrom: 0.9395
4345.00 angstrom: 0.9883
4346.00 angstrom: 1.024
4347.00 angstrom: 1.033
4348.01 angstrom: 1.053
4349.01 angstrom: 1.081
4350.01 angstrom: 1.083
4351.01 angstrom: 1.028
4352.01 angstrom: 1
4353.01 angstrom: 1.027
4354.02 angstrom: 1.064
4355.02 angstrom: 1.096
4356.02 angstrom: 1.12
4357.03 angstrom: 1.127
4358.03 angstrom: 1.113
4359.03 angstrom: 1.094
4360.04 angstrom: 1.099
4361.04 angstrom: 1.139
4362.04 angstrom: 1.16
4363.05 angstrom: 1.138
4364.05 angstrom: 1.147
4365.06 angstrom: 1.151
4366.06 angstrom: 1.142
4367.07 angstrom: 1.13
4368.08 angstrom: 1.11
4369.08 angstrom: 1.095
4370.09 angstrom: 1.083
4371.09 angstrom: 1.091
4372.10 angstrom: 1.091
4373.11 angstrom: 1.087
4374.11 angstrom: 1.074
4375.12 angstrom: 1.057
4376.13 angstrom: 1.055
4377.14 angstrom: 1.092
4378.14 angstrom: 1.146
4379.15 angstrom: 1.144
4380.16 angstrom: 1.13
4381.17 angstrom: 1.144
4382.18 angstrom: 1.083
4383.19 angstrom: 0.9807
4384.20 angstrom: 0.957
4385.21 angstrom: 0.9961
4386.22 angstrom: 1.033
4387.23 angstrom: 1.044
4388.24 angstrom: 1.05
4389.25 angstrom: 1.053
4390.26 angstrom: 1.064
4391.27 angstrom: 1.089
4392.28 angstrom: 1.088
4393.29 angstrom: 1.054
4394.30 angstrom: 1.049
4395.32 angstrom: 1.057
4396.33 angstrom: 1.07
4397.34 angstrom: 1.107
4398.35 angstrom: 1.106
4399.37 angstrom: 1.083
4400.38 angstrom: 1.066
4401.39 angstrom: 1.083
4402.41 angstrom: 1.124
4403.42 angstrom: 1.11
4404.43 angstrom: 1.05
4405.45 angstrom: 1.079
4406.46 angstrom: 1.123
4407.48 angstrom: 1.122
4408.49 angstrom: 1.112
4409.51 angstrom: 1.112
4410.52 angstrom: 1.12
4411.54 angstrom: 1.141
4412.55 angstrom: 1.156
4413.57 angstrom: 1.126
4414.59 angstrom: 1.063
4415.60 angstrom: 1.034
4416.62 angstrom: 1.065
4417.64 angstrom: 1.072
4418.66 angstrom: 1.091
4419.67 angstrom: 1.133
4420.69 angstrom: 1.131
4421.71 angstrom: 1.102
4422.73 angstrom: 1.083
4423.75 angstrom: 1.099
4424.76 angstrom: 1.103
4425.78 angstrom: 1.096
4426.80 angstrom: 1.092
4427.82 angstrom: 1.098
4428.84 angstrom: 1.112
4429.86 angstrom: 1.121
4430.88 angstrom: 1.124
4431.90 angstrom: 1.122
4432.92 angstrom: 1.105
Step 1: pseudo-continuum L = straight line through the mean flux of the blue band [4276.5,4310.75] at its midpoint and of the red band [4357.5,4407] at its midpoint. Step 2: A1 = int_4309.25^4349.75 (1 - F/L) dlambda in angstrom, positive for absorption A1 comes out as 1.74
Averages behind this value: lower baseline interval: 1.01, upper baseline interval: 1.09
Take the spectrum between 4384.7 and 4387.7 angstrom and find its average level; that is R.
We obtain 1.02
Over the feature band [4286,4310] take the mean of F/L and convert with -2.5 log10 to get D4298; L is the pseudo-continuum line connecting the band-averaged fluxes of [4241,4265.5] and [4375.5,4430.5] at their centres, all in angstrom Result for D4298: 0.121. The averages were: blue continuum 1.09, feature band 0.972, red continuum 1.09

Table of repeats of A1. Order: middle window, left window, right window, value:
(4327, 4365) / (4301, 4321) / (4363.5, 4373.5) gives 1.9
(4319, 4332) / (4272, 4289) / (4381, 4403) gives 0.1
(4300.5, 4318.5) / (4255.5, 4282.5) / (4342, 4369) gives 1.8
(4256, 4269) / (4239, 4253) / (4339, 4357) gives -0.6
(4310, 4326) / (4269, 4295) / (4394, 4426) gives 0.4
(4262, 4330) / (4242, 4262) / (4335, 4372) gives 1.0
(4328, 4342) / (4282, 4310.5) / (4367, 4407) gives 1.2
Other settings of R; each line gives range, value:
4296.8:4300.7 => 0.94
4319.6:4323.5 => 1.1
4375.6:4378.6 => 1.1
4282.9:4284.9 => 1.1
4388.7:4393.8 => 1.07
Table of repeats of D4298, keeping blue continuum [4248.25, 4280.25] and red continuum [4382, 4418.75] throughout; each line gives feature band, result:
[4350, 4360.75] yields 0.000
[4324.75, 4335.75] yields 0.026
